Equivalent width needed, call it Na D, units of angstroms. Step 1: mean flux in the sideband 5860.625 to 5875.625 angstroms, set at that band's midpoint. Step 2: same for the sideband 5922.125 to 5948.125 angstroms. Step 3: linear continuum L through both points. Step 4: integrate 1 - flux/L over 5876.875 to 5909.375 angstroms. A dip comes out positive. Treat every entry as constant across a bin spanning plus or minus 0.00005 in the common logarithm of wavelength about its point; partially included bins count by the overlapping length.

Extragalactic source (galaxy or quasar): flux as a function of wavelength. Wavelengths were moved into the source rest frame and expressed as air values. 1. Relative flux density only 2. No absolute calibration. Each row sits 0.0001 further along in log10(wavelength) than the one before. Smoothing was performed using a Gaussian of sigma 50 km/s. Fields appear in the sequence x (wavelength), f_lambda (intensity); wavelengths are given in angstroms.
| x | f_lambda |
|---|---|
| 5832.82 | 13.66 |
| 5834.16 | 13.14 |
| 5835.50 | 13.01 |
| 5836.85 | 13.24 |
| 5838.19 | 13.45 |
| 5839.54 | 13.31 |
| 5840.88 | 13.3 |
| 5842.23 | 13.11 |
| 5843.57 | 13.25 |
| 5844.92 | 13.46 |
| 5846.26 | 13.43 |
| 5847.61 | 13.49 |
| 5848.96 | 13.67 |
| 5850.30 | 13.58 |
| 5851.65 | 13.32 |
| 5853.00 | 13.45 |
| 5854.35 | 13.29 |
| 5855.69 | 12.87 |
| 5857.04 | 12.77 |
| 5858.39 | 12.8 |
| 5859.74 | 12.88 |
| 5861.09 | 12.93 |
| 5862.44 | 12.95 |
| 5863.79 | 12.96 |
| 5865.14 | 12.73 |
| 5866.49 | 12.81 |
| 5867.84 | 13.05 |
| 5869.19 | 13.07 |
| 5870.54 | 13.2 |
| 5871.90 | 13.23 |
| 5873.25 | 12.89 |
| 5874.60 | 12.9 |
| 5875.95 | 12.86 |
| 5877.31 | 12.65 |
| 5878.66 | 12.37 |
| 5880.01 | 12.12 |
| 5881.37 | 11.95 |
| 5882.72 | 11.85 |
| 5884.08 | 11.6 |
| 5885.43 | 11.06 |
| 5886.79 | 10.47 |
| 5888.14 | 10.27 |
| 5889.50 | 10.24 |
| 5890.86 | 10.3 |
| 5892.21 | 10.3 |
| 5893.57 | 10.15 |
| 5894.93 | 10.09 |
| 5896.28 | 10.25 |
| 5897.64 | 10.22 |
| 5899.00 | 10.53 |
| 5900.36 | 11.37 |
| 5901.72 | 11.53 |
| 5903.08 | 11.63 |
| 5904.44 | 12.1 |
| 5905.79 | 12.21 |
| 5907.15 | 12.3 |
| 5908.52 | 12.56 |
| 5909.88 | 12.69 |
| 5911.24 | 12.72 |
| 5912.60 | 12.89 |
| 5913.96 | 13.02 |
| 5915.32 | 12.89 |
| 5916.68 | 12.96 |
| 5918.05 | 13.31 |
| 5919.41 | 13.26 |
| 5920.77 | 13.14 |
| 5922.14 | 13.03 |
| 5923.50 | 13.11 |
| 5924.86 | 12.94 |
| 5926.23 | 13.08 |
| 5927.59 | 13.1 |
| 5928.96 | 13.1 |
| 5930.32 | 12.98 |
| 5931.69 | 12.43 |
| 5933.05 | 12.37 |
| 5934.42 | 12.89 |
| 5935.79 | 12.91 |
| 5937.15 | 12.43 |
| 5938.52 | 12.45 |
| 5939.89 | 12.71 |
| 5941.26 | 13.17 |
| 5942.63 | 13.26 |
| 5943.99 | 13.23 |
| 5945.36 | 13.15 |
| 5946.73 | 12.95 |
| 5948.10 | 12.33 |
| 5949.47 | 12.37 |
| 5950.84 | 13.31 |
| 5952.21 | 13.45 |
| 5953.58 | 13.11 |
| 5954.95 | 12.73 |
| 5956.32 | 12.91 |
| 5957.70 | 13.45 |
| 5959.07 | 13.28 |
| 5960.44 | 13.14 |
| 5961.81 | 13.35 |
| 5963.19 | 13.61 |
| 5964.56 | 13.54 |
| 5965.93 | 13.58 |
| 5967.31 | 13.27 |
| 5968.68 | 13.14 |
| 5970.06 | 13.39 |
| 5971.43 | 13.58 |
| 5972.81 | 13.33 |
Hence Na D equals 4.3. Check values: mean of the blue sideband 13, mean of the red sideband 12.9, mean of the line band 11.3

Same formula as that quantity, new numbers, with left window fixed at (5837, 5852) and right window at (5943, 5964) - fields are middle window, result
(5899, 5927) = 1.3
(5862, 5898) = 4.1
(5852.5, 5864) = 0.3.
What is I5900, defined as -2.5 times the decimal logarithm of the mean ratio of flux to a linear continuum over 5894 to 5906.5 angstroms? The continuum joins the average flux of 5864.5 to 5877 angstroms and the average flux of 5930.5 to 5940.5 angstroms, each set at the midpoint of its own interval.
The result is 0.16 mag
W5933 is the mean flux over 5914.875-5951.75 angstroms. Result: 12.9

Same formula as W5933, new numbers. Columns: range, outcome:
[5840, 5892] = 12.6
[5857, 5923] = 12.1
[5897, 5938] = 12.5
